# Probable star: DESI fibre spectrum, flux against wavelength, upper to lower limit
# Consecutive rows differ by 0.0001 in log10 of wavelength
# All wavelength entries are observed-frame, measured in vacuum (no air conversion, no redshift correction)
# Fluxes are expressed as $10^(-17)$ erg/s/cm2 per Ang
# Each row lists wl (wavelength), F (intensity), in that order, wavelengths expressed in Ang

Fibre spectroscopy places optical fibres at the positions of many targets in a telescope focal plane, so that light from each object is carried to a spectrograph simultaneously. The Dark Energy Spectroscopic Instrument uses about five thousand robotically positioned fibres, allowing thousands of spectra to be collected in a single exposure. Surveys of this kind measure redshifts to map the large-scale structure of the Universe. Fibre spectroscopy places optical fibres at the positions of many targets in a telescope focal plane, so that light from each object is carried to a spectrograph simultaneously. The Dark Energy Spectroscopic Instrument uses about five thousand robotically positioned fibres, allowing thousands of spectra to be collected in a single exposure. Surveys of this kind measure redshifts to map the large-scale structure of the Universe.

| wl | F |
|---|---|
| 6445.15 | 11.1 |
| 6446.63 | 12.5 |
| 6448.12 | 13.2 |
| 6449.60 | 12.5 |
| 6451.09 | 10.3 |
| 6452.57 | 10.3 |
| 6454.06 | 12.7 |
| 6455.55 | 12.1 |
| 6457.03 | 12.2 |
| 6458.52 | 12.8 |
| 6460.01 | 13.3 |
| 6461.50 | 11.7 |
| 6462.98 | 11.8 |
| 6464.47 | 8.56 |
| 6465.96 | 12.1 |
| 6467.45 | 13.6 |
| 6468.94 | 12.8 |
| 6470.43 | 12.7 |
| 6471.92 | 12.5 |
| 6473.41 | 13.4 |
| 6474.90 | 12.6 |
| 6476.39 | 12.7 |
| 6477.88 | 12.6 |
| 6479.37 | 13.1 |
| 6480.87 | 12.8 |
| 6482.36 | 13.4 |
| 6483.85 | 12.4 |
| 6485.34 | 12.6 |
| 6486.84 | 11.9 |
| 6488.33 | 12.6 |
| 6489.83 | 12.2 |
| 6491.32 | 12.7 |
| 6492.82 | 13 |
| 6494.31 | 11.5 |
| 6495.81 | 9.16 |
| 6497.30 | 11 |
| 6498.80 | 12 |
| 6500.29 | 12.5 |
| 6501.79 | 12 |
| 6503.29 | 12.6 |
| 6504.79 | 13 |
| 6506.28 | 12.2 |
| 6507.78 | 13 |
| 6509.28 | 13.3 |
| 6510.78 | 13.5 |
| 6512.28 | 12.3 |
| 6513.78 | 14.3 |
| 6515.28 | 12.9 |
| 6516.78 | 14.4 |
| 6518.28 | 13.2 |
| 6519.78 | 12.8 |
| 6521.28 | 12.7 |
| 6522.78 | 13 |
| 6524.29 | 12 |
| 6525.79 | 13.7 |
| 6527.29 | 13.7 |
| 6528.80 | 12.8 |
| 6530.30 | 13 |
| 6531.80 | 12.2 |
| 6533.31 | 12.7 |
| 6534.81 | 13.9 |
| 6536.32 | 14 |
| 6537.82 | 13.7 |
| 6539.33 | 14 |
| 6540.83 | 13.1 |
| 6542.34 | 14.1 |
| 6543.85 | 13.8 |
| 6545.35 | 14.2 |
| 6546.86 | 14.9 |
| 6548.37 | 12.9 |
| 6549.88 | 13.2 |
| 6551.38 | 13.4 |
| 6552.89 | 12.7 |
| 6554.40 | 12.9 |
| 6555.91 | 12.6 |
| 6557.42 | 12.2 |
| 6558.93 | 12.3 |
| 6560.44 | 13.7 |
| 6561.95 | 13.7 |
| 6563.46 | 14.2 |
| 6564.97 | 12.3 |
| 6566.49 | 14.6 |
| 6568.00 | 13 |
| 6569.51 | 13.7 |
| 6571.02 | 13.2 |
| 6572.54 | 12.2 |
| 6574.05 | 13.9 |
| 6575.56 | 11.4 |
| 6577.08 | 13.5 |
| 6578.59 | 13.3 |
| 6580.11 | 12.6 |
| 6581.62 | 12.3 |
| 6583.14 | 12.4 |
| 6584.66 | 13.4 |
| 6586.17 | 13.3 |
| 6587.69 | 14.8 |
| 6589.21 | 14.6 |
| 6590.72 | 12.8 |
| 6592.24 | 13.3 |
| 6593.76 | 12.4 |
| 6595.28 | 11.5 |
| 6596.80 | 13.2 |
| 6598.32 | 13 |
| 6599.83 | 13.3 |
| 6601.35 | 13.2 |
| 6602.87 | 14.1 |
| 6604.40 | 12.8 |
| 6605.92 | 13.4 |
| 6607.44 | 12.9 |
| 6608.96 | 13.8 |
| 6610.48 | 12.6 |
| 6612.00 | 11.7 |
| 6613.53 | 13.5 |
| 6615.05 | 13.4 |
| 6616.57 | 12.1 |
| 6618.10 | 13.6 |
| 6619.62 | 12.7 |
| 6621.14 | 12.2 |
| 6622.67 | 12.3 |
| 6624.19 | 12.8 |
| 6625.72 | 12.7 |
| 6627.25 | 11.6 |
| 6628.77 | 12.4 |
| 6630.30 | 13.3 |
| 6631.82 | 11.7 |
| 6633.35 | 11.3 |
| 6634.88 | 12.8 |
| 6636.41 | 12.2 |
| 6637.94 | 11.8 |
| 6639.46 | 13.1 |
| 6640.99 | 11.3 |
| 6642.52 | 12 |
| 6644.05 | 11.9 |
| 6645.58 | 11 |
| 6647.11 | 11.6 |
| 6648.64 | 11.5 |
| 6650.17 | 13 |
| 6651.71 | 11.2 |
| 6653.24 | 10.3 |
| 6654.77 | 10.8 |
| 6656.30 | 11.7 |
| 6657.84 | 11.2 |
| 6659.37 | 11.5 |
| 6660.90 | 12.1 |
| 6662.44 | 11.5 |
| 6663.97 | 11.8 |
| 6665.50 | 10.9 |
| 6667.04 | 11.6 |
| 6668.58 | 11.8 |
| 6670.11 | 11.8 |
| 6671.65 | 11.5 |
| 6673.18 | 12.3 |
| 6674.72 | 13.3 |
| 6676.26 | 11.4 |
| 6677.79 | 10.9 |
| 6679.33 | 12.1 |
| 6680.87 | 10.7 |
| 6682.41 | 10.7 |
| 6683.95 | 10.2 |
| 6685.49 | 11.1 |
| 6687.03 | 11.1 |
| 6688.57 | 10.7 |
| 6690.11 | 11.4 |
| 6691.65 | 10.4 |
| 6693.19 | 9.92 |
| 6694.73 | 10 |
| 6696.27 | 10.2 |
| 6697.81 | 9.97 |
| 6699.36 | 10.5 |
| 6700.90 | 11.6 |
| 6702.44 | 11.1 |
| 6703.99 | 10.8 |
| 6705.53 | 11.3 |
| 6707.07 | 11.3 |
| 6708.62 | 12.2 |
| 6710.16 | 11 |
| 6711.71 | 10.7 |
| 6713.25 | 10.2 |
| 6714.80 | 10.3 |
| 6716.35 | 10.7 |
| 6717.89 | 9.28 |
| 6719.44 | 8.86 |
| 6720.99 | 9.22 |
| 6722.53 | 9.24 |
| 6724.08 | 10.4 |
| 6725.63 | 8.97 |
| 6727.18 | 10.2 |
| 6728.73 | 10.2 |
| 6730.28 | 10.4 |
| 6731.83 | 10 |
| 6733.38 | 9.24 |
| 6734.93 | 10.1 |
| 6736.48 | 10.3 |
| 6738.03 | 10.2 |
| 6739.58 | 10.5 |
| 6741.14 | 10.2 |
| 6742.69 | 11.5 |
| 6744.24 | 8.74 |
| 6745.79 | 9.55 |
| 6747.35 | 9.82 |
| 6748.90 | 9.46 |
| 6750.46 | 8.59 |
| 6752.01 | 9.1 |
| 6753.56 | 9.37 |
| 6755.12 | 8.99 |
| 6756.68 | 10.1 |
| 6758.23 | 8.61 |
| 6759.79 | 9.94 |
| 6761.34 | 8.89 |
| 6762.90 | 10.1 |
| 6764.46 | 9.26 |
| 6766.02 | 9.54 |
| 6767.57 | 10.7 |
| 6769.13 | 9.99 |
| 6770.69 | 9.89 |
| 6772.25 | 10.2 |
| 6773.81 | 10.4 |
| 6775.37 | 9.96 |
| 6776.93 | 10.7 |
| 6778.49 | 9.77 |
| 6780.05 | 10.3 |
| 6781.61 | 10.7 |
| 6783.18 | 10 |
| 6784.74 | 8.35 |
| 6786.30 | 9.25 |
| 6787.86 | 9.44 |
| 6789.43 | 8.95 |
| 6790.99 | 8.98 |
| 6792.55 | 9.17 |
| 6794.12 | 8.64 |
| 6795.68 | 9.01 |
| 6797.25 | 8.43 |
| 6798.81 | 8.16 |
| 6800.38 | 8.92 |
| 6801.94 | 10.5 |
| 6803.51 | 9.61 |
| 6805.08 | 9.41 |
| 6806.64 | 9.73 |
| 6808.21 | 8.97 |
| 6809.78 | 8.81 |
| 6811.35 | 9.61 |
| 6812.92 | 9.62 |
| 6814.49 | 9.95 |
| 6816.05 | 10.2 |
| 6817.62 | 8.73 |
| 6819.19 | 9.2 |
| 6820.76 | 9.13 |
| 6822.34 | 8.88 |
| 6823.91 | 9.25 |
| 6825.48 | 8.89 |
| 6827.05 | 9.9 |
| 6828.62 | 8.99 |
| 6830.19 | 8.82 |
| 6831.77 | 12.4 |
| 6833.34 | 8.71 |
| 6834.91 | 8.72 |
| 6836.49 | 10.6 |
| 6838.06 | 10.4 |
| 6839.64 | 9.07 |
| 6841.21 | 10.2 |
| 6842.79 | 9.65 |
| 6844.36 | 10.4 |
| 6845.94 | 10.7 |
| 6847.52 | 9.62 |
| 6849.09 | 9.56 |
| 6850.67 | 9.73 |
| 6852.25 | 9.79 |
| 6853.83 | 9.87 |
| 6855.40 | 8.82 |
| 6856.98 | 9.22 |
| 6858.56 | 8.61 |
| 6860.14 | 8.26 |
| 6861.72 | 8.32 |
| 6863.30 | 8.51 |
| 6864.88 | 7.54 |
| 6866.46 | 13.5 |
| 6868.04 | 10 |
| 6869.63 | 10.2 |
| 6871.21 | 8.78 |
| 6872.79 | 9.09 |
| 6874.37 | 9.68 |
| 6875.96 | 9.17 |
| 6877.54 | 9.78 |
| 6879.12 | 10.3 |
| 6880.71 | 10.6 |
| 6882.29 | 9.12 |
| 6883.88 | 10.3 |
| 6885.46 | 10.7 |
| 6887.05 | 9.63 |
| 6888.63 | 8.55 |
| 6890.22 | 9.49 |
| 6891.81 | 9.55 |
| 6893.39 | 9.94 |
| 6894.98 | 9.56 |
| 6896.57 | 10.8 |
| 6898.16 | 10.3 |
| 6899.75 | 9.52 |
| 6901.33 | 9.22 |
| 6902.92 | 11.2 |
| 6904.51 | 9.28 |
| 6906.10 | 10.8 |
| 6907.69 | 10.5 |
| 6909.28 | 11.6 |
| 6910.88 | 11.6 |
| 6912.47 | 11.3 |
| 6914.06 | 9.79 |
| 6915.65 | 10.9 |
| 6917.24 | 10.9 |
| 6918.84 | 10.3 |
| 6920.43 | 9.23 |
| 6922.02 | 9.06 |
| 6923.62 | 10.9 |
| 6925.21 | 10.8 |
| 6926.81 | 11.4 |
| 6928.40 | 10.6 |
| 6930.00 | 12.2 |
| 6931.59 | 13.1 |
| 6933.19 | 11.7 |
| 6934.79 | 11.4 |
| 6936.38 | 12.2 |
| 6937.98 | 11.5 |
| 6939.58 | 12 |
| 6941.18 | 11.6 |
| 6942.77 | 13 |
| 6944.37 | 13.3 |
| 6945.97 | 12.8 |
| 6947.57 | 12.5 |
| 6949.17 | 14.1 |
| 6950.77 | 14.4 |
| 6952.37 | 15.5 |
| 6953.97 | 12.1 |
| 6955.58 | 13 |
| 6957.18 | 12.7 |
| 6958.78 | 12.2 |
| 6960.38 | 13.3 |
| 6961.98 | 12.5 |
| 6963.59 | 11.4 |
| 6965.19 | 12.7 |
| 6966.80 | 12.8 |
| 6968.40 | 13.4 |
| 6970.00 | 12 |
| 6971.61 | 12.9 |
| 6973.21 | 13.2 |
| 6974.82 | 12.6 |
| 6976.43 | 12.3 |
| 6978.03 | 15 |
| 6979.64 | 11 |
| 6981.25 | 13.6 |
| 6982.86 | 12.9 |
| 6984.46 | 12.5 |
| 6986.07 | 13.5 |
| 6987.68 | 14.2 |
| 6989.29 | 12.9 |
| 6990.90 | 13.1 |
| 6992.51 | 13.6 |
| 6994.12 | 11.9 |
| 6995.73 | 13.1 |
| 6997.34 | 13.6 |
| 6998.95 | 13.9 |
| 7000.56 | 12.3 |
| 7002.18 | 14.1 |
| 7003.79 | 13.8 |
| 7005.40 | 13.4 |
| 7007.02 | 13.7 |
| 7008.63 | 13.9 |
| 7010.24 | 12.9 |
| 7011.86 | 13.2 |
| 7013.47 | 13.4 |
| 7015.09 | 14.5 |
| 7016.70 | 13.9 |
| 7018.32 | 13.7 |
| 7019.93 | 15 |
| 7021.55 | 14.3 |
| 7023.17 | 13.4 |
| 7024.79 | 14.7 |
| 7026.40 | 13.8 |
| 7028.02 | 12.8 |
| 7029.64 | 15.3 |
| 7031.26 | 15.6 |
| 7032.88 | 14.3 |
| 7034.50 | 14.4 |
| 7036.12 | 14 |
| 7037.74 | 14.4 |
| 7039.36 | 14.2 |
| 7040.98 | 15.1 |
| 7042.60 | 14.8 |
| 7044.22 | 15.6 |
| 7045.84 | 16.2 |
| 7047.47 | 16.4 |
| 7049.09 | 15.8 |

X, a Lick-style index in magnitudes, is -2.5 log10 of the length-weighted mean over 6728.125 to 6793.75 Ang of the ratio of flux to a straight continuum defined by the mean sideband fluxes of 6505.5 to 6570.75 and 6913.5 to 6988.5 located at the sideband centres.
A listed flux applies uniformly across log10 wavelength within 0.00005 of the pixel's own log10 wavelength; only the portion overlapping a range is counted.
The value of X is 0.29 mag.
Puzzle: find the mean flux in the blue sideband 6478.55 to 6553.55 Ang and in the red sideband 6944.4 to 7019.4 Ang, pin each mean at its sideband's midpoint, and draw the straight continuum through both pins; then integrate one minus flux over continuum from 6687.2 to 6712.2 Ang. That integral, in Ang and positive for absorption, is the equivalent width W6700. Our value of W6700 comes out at 4.2 Ang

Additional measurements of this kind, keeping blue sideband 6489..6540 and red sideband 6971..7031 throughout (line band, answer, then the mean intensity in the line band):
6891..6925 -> 7.7 Ang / 10.3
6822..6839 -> 4.7 Ang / 9.61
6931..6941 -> 1.1 Ang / 11.9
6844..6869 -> 7.1 Ang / 9.51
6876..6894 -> 4.8 Ang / 9.79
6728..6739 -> 2.5 Ang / 10.1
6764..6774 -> 2.4 Ang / 10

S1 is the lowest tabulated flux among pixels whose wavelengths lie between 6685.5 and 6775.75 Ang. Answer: 8.59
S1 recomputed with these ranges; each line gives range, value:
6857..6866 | 7.54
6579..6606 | 11.5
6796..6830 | 8.16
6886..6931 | 8.55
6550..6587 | 11.4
